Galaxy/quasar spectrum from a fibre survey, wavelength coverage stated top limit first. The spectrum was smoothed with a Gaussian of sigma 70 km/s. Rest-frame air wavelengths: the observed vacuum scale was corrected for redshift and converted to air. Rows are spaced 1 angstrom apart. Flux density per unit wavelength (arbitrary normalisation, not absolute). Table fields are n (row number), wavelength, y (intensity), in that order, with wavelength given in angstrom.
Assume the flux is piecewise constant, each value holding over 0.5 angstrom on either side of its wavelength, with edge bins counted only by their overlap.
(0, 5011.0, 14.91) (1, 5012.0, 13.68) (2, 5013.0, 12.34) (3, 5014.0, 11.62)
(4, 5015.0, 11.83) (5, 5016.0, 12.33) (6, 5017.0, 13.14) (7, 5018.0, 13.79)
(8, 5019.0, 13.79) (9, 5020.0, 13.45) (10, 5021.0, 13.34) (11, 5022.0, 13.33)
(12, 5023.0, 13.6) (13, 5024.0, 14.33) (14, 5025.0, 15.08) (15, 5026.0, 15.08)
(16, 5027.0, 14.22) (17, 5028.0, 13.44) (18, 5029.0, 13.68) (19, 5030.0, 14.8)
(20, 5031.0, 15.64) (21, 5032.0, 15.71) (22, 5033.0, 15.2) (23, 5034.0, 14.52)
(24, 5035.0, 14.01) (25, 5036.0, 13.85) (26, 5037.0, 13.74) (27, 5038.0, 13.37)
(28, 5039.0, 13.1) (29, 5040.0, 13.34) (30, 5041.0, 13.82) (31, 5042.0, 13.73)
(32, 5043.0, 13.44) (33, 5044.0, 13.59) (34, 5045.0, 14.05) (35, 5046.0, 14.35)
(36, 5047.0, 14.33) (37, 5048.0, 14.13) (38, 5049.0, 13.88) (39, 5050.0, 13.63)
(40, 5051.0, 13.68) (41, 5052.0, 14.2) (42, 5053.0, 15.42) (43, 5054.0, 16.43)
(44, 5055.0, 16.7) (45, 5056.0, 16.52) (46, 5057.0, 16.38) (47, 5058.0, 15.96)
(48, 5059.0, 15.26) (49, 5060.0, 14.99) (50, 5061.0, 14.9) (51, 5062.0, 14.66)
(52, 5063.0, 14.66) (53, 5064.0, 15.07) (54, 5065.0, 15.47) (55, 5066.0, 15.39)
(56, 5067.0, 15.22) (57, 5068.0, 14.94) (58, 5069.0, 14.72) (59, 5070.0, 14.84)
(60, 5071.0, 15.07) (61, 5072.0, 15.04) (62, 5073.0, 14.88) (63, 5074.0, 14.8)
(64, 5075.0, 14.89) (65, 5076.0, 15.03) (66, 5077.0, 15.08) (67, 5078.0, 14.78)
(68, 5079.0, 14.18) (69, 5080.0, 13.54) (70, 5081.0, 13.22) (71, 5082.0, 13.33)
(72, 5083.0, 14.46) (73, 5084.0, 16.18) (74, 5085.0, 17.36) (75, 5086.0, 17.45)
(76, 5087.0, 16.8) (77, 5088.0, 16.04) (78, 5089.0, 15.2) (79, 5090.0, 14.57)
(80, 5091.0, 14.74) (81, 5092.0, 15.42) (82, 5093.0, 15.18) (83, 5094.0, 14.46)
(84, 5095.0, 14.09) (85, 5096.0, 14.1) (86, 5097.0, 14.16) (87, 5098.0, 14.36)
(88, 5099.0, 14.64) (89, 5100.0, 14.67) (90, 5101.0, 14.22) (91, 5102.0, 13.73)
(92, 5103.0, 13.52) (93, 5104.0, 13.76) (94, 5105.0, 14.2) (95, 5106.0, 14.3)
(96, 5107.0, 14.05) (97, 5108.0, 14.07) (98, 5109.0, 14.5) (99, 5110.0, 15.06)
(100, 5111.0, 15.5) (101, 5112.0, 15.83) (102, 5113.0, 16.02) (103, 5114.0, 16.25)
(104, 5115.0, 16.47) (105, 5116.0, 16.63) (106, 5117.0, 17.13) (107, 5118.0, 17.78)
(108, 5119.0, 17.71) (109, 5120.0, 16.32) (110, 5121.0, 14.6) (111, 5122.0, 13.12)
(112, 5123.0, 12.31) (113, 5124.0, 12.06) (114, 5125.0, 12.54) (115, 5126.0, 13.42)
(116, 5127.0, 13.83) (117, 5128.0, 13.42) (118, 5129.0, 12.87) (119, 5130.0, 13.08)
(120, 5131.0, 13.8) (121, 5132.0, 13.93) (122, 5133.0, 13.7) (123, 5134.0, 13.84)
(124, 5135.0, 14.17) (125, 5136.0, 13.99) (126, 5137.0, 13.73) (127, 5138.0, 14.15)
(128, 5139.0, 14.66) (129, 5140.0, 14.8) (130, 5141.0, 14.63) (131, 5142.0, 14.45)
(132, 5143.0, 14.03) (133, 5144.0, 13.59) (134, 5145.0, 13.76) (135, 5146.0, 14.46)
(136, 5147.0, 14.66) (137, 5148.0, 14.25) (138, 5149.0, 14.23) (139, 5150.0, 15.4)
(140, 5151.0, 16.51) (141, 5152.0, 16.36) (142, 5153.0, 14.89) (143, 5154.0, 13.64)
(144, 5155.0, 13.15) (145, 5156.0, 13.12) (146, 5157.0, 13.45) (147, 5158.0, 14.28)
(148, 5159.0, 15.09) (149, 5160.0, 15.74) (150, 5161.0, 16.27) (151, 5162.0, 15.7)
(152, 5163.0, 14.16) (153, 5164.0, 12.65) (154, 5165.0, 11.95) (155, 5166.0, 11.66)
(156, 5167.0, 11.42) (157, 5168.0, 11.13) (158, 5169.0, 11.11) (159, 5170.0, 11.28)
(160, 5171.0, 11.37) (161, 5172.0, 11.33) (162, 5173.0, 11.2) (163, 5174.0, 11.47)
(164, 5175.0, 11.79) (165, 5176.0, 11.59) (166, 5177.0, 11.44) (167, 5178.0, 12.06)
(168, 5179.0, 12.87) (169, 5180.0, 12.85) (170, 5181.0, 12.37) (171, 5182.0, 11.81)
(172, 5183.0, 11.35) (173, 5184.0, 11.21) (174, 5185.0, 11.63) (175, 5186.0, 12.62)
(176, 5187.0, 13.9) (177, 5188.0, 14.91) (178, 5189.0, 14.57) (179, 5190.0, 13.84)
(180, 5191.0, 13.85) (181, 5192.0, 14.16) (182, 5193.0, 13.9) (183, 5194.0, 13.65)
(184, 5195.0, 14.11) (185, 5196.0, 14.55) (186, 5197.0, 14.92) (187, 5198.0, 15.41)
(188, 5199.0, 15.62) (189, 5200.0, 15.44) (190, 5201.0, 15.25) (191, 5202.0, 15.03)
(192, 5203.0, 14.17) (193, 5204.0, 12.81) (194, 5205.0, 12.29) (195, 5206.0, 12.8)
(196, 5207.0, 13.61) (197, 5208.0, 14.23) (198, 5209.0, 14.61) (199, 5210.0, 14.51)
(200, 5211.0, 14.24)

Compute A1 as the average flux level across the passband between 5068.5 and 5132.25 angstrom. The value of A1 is 14.7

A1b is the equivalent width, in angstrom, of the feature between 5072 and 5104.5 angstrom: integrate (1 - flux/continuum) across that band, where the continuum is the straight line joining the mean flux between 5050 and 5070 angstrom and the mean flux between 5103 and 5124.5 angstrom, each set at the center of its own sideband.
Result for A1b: 0.8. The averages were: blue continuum 15.2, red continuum 15.1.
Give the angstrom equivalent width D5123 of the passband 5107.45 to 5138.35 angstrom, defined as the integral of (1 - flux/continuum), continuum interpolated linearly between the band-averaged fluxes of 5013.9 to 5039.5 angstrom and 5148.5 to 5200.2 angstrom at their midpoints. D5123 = -2.37 angstrom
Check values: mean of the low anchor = 13.9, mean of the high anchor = 13.4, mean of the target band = 14.6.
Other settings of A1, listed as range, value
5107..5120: 16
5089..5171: 14.3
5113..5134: 14.6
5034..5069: 14.6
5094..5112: 14.3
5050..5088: 15.2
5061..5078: 15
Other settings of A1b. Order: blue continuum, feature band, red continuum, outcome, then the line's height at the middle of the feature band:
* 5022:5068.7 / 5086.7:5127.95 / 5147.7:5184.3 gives -2.99 angstrom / 13.8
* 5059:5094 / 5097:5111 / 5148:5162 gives 0.64 angstrom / 15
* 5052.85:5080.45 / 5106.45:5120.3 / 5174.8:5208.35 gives -1.35 angstrom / 14.5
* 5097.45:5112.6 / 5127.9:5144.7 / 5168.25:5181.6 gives -0.91 angstrom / 13.2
